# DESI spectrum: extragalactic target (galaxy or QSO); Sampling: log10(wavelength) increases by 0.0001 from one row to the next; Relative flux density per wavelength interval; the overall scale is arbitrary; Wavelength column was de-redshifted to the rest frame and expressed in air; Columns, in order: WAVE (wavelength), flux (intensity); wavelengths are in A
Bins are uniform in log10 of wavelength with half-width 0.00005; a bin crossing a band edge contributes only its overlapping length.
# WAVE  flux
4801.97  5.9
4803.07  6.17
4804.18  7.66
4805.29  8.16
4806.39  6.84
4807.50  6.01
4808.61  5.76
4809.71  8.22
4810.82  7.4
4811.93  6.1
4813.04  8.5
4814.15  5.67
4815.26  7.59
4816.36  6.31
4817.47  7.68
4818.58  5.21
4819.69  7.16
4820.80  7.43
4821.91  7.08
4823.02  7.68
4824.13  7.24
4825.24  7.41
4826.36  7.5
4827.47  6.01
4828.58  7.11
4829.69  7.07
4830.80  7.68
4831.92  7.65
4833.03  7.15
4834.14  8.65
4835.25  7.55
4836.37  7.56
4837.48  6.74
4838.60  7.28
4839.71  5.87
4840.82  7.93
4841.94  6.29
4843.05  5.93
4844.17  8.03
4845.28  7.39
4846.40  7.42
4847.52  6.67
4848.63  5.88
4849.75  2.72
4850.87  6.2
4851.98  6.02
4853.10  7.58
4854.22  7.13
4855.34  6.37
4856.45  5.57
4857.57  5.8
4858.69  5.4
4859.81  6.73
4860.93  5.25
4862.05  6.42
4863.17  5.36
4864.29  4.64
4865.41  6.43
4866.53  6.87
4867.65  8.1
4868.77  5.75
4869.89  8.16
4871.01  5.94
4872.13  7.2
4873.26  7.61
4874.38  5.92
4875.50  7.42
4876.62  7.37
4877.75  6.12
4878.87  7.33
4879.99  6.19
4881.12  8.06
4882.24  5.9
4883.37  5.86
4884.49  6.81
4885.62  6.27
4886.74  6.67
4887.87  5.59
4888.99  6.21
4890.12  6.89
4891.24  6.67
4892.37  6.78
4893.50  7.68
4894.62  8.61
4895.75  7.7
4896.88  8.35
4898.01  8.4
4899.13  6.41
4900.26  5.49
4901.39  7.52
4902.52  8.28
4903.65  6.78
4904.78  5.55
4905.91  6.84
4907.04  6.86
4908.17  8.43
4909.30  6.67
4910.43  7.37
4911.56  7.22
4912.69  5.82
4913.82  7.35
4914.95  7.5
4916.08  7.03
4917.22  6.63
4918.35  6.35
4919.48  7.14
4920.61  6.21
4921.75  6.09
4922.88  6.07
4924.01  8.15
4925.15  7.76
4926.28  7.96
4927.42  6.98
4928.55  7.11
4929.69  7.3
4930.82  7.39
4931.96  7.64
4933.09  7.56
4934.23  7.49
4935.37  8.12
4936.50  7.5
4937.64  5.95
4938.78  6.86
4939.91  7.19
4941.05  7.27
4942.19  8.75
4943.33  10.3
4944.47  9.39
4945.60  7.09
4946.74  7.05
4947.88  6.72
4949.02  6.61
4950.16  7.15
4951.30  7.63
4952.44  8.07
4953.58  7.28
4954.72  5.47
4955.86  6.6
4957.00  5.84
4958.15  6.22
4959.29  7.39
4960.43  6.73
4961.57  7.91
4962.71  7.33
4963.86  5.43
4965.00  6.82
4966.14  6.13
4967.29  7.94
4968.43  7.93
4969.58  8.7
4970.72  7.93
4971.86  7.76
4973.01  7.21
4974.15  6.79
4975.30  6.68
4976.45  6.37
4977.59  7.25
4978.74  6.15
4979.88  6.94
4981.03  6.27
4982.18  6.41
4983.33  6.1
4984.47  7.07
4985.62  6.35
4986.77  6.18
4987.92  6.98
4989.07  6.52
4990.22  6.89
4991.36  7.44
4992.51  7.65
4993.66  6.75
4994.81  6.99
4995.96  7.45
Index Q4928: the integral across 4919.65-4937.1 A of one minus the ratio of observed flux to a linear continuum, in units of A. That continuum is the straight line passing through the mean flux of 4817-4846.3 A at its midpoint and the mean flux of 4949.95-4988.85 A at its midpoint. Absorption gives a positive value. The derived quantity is -0.75 A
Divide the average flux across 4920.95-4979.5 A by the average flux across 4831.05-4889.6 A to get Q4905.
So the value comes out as 1.10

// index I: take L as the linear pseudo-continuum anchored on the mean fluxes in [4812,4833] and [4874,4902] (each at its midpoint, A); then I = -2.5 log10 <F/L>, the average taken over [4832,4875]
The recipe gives 0.067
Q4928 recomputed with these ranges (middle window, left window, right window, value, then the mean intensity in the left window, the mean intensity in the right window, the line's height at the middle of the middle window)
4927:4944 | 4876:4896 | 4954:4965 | -2.38 A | 6.81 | 6.57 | 6.65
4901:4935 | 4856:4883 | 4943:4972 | -0.98 A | 6.48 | 7.26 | 6.91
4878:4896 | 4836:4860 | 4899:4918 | -0.09 A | 6.47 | 6.93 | 6.76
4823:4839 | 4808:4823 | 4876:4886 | -1.06 A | 6.96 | 6.66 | 6.89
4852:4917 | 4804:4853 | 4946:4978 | 1.95 A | 6.94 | 7.03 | 6.98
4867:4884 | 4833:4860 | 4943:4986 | -0.33 A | 6.62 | 7.06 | 6.73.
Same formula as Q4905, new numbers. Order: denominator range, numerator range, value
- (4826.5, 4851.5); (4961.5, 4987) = 1.01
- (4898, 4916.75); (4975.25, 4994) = 0.96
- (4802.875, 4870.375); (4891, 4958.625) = 1.06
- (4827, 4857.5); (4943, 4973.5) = 1.07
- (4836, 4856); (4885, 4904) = 1.07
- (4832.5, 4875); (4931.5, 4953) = 1.16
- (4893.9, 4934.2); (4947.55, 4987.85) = 0.96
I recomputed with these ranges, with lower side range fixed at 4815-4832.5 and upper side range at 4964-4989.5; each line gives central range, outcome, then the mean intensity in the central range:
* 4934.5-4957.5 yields -0.06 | 7.35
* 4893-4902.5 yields -0.08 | 7.56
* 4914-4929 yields 0.00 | 7.01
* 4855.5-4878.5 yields 0.10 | 6.41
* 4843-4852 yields 0.13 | 6.28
